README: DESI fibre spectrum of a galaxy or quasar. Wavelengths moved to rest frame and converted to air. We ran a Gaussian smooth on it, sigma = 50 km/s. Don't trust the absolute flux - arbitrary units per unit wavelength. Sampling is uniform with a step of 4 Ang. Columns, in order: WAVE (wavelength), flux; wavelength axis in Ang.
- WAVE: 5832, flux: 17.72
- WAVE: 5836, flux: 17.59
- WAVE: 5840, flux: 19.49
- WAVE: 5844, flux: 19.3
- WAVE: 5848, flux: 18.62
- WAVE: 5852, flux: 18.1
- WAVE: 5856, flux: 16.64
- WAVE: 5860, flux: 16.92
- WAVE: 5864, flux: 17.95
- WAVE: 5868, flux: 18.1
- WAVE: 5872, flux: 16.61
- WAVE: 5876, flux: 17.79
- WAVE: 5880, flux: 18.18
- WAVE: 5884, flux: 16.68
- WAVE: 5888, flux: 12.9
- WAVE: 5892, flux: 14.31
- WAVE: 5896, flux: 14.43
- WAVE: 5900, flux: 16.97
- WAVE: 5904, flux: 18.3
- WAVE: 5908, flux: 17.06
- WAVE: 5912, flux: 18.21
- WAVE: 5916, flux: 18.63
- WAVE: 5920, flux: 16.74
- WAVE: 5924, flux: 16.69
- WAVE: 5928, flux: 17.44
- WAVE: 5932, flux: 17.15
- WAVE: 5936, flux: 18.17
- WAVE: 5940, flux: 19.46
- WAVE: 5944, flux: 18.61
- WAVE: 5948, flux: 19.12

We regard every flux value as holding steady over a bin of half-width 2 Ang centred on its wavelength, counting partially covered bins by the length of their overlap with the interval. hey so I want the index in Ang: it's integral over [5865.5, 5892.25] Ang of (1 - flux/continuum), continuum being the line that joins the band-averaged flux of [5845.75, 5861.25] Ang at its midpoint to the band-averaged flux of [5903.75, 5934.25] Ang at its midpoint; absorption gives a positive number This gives 1.59 Ang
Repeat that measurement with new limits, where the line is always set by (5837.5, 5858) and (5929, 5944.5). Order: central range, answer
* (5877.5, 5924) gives 4.4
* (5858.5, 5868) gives 0.4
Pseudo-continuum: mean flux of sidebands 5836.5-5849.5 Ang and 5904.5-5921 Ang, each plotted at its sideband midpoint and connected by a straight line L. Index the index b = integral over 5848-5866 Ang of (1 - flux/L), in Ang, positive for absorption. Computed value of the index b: 1.15 Ang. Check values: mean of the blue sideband 19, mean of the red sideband 17.8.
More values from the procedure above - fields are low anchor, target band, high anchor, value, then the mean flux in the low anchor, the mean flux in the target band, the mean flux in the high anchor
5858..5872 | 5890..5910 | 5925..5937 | 1.45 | 17.5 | 16.2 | 17.5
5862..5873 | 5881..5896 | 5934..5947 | 2.61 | 17.6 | 14.8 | 18.8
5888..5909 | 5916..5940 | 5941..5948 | 0.34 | 15.9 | 17.5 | 18.9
